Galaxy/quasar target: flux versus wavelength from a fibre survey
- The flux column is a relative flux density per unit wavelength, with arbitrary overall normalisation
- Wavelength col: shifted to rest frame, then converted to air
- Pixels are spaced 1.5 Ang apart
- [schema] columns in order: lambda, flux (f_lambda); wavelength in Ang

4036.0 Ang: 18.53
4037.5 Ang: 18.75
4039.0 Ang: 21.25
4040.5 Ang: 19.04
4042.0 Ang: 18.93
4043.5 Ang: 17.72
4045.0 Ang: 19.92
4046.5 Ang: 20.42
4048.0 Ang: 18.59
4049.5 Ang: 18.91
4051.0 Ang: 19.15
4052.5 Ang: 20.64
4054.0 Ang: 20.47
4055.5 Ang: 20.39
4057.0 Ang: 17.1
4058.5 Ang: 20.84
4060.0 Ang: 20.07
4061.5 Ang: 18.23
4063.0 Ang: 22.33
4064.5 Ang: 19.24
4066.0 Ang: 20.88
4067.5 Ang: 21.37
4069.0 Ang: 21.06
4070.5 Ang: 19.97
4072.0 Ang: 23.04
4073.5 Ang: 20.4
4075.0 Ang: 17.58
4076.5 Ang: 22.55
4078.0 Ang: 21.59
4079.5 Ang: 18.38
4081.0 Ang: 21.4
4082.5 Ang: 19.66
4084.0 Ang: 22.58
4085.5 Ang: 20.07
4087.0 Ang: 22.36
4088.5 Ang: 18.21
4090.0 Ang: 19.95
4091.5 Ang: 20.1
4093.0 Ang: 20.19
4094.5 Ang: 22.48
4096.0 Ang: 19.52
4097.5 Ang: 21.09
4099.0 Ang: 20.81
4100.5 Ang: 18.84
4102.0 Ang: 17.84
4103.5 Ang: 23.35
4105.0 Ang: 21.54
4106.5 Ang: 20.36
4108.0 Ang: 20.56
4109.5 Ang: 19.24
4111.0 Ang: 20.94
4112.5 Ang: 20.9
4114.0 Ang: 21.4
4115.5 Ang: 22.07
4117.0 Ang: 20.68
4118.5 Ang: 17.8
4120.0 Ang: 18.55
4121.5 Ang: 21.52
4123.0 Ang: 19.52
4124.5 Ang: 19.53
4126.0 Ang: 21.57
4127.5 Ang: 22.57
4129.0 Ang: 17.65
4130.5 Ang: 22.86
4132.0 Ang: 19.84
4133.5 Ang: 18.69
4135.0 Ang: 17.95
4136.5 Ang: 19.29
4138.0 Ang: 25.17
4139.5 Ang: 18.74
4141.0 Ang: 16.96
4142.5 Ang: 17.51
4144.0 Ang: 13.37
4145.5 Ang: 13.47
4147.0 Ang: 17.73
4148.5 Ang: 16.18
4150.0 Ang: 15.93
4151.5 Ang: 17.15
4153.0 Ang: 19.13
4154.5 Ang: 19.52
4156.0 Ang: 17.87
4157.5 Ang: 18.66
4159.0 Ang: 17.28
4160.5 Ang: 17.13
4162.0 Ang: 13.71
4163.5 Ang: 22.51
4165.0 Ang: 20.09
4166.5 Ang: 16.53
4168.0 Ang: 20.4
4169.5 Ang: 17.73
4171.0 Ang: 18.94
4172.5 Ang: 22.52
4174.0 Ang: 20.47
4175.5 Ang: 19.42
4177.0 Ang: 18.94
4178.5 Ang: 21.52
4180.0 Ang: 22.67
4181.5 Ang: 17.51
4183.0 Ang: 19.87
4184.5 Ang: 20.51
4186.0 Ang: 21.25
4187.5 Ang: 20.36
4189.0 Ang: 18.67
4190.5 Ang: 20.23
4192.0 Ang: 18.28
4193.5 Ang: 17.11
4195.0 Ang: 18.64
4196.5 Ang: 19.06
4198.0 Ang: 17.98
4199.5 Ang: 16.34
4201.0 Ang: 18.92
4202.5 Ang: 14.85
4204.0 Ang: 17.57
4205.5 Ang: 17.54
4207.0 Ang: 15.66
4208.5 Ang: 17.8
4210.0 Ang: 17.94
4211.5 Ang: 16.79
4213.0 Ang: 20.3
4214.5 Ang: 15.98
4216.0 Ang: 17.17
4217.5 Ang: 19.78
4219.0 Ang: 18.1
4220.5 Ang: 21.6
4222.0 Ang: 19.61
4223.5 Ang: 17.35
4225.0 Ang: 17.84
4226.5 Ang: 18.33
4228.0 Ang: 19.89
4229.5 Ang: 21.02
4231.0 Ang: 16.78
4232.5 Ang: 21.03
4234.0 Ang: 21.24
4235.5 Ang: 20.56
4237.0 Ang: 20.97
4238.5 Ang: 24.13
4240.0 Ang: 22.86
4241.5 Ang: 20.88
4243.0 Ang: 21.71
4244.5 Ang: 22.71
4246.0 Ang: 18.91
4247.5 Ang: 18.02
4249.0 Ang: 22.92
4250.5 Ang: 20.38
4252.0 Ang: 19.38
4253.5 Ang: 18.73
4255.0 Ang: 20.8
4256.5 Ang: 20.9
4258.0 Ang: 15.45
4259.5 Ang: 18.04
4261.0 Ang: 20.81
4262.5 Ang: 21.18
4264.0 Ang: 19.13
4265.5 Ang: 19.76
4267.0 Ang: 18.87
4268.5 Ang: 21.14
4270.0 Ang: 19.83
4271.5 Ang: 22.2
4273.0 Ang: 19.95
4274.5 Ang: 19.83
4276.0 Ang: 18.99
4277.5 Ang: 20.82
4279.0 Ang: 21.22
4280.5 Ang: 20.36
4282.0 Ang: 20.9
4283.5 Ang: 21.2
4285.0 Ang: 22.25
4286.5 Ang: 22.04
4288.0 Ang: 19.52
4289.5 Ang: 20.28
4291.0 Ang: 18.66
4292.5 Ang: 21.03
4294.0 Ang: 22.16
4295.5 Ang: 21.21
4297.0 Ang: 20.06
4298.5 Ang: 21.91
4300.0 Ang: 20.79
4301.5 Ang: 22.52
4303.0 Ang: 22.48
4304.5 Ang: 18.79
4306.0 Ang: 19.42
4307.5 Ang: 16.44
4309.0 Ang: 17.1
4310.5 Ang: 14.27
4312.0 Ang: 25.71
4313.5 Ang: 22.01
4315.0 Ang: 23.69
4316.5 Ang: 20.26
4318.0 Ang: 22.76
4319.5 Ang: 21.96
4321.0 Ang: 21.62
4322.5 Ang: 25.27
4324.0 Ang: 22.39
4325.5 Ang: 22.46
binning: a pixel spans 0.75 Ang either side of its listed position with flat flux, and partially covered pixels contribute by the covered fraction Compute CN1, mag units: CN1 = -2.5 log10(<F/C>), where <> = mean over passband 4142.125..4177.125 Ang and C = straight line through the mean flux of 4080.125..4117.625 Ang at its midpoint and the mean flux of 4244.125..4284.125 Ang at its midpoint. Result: 0.14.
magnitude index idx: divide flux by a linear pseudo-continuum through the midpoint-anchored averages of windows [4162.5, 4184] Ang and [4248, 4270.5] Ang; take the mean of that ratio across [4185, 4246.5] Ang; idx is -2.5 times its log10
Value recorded 0.04 mag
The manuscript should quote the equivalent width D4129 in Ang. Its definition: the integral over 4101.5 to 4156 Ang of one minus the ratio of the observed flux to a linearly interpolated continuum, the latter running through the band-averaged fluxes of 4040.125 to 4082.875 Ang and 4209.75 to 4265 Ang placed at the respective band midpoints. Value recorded 1.5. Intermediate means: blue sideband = 20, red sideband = 19.7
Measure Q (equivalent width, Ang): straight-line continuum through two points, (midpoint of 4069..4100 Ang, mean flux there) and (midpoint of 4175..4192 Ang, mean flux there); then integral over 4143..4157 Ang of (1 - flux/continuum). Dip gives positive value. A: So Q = 2.4 Ang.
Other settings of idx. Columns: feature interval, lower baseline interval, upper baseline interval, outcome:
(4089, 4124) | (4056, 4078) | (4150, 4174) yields -0.04 mag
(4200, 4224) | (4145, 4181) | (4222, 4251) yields 0.11 mag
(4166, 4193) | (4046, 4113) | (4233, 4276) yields 0.03 mag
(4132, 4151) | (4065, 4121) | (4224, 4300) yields 0.16 mag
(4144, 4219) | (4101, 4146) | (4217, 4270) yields 0.09 mag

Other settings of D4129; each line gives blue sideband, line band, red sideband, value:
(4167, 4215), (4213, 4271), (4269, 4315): -0.53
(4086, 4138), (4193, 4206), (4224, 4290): 1.76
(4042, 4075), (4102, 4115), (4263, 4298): -0.51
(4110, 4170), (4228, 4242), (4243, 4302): -0.72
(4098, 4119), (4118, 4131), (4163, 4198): 0.09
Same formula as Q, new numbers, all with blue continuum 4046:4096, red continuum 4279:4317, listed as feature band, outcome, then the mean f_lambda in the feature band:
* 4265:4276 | 0.2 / 20.2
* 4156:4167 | 1.3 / 18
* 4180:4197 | 0.9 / 19.4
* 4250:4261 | 0.7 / 19.2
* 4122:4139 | 0.0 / 20.4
